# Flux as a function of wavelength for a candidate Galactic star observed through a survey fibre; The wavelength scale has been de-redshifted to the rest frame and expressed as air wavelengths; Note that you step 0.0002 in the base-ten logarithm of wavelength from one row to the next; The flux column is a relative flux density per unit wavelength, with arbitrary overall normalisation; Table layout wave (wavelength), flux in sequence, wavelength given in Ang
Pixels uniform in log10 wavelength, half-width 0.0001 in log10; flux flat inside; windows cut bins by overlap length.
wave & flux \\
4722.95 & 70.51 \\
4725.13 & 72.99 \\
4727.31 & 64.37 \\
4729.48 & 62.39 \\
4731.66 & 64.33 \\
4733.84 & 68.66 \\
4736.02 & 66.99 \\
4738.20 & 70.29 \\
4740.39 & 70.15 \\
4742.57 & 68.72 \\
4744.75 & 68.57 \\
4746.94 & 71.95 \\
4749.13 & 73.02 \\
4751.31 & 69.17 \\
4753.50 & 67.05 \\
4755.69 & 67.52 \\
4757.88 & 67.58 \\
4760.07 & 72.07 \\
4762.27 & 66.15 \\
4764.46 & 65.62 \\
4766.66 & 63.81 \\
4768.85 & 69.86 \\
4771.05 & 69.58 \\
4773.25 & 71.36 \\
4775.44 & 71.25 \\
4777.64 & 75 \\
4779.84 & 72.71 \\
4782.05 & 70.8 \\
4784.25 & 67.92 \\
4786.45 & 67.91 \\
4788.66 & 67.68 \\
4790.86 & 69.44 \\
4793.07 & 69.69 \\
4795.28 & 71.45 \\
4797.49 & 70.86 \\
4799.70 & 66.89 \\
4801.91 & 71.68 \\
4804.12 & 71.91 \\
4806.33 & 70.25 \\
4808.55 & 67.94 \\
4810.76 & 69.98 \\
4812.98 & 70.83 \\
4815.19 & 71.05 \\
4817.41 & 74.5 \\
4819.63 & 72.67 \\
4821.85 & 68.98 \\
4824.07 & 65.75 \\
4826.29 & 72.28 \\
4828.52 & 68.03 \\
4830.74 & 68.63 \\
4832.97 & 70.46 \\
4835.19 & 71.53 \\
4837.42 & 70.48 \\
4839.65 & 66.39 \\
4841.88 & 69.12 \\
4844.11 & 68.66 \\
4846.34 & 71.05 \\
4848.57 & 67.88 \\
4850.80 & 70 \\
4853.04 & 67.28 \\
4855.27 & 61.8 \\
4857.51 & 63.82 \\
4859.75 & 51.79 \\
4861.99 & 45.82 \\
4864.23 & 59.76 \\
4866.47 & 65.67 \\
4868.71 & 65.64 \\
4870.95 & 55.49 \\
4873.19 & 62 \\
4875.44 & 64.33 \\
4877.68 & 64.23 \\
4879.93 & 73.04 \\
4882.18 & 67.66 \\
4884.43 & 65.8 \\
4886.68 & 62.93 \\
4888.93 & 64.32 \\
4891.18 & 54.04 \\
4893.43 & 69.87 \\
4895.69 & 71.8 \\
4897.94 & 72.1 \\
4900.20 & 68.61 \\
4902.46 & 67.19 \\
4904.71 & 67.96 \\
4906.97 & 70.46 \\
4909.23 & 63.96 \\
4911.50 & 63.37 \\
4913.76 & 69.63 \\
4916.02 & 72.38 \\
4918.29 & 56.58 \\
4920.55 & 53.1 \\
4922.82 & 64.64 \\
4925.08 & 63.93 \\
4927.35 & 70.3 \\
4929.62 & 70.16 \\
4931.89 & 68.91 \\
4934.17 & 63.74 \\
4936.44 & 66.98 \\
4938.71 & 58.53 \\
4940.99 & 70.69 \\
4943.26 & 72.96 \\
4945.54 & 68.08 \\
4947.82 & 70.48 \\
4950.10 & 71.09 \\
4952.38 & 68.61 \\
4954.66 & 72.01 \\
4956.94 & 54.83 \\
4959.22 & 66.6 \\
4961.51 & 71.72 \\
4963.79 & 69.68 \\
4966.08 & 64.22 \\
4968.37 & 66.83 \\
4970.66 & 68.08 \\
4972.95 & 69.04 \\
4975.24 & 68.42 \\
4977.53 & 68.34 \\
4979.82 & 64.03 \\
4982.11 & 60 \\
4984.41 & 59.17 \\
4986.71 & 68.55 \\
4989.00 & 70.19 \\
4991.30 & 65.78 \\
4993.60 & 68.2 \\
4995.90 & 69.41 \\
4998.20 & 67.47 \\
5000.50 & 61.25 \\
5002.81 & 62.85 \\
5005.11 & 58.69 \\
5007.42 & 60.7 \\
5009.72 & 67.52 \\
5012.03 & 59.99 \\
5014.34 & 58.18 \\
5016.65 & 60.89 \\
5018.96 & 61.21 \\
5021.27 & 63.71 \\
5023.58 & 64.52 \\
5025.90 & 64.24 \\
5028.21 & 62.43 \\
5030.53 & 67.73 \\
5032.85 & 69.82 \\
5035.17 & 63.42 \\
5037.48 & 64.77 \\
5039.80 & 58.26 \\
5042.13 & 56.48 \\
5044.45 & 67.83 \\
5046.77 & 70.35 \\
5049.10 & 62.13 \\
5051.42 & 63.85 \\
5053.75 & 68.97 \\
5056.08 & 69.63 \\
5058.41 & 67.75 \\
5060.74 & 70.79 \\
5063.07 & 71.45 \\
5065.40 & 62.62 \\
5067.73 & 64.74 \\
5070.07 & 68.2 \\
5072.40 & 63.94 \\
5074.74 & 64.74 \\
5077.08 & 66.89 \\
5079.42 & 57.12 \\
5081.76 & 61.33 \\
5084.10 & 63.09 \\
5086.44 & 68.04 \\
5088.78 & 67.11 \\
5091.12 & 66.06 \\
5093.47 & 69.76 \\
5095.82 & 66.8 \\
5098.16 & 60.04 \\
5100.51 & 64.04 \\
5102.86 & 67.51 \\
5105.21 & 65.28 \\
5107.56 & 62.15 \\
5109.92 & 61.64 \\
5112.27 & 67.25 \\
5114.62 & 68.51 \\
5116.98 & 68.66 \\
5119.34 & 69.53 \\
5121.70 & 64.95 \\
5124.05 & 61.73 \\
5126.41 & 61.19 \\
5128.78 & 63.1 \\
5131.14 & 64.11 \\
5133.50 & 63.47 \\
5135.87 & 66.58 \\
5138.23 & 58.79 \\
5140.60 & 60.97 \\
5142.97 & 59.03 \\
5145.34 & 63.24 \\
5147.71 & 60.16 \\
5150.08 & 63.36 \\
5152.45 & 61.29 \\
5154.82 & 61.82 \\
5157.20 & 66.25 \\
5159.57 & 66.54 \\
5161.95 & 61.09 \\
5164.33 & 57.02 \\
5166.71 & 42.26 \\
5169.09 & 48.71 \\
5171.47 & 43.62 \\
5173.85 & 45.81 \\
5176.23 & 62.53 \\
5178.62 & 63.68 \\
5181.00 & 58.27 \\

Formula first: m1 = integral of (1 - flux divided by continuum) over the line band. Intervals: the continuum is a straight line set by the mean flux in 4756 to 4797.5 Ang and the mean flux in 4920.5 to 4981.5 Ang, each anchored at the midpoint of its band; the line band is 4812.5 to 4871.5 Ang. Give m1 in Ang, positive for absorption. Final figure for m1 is 1.7 Ang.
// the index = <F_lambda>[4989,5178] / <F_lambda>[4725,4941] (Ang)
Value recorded 0.94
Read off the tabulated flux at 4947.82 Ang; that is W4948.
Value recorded 70.48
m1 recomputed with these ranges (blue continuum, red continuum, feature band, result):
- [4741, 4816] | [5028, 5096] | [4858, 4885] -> 2.59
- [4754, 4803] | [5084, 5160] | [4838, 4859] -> 0.37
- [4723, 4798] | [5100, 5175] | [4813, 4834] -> -0.80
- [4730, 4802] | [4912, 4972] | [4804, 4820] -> -0.58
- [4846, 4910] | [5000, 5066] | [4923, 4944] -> -0.85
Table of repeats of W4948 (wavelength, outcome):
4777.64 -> 75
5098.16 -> 60.04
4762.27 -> 66.15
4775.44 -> 71.25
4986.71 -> 68.55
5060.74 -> 70.79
